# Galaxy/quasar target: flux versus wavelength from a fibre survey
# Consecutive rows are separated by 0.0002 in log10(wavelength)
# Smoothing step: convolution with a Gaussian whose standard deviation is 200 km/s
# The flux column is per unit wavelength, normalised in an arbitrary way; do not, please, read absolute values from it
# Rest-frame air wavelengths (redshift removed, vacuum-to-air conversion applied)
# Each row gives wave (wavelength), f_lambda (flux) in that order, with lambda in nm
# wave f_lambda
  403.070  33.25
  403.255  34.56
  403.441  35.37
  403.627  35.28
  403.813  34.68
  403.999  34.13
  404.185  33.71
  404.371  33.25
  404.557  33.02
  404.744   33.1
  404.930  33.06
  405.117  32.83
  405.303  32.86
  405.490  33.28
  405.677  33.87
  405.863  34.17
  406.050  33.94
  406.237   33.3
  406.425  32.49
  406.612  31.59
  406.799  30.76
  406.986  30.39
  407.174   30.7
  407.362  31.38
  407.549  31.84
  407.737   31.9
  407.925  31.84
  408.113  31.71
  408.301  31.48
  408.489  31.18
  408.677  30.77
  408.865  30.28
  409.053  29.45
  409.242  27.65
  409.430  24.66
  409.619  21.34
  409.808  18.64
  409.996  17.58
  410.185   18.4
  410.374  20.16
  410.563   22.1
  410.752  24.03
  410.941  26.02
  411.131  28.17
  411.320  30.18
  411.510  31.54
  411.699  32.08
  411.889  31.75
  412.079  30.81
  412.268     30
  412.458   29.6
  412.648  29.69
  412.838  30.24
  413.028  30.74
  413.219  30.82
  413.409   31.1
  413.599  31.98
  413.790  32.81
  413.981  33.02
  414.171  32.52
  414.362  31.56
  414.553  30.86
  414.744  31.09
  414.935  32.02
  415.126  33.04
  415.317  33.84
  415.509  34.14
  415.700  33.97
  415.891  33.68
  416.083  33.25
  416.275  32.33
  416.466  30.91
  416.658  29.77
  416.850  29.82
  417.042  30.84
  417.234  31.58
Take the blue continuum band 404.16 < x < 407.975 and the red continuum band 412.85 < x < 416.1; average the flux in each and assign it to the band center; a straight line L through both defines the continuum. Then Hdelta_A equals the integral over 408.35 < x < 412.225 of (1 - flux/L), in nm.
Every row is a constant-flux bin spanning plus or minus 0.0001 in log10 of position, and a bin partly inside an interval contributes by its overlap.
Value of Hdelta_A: 0.71 nm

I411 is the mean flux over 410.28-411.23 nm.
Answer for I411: 24.1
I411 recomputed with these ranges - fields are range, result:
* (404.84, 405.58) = 33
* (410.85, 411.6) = 28.9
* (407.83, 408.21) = 31.7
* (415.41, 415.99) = 33.9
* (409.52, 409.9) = 20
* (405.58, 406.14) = 34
